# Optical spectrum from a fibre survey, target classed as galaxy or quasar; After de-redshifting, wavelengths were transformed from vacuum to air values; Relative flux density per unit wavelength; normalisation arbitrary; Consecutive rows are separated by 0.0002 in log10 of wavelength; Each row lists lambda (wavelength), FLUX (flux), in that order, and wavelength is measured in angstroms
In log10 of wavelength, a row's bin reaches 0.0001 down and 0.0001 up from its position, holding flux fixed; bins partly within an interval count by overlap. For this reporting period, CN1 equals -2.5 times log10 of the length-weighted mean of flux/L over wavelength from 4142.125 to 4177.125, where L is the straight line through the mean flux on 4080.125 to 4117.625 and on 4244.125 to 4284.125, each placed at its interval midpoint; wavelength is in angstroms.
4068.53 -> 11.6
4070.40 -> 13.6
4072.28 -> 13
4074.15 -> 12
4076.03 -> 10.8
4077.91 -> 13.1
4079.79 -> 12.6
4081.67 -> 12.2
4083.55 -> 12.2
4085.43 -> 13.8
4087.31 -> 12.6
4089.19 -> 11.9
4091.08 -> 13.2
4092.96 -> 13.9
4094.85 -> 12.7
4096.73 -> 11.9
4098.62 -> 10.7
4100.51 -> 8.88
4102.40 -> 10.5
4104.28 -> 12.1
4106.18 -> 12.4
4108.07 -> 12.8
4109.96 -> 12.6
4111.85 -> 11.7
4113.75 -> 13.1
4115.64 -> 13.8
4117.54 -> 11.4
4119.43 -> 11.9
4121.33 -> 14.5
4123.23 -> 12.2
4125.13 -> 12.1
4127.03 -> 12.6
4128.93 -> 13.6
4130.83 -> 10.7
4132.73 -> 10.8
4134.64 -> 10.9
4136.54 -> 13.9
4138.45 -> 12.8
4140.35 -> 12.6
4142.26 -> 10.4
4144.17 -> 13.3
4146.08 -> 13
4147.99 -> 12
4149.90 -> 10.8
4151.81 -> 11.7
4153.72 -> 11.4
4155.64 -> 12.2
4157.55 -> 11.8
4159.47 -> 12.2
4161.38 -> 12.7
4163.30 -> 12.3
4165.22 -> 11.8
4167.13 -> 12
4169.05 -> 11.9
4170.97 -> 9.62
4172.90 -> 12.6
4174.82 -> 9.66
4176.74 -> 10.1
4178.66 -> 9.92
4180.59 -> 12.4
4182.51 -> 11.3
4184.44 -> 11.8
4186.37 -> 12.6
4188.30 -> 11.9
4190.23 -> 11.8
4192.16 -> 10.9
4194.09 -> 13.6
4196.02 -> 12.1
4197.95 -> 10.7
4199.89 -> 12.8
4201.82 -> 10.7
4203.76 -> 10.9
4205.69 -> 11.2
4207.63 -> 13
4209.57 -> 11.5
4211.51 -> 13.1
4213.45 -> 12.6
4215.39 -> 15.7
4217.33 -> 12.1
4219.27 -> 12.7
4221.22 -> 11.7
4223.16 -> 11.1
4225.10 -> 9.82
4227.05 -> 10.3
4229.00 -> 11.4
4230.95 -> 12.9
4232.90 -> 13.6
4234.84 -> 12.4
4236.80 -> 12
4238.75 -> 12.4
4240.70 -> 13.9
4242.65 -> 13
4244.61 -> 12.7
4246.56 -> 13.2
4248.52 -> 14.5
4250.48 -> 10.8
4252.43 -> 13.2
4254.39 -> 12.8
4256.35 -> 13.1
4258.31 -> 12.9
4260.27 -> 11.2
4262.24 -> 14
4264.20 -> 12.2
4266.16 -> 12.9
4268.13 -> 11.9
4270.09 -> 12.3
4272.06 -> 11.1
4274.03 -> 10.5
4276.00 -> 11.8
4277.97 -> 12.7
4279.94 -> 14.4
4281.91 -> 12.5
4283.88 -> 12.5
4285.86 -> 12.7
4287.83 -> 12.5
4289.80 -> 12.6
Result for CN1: 0.06 mag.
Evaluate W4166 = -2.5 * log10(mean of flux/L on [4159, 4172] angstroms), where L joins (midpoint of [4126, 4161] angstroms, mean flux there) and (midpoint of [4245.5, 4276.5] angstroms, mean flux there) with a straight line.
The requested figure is 0.03 mag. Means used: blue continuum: 12.1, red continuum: 12.4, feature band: 11.8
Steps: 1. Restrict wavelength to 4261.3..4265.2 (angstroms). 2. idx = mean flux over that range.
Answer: 13.1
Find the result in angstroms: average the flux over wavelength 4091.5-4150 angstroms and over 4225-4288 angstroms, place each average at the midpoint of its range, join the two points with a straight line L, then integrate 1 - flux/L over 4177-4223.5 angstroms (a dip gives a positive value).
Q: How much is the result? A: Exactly 1.3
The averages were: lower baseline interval 12.2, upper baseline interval 12.5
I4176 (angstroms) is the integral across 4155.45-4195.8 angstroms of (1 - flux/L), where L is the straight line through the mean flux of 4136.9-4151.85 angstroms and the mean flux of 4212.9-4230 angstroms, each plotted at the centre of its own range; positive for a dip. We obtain 1.3 angstroms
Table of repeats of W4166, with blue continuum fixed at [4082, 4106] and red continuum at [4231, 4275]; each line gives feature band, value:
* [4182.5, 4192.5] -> 0.051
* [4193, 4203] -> 0.040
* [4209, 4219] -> -0.051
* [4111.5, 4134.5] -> -0.017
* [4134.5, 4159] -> 0.011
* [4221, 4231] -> 0.137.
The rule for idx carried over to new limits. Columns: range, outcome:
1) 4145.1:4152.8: 11.9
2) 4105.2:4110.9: 12.6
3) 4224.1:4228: 10.1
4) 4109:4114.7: 12.5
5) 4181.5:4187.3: 11.9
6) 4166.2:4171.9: 11.2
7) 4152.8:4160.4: 11.9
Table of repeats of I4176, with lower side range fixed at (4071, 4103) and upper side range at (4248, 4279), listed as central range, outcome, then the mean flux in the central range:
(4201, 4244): 0.4 angstroms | 12.2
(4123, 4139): 0.0 angstroms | 12.2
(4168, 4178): 1.2 angstroms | 10.8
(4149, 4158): 0.5 angstroms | 11.6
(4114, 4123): -0.5 angstroms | 12.9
